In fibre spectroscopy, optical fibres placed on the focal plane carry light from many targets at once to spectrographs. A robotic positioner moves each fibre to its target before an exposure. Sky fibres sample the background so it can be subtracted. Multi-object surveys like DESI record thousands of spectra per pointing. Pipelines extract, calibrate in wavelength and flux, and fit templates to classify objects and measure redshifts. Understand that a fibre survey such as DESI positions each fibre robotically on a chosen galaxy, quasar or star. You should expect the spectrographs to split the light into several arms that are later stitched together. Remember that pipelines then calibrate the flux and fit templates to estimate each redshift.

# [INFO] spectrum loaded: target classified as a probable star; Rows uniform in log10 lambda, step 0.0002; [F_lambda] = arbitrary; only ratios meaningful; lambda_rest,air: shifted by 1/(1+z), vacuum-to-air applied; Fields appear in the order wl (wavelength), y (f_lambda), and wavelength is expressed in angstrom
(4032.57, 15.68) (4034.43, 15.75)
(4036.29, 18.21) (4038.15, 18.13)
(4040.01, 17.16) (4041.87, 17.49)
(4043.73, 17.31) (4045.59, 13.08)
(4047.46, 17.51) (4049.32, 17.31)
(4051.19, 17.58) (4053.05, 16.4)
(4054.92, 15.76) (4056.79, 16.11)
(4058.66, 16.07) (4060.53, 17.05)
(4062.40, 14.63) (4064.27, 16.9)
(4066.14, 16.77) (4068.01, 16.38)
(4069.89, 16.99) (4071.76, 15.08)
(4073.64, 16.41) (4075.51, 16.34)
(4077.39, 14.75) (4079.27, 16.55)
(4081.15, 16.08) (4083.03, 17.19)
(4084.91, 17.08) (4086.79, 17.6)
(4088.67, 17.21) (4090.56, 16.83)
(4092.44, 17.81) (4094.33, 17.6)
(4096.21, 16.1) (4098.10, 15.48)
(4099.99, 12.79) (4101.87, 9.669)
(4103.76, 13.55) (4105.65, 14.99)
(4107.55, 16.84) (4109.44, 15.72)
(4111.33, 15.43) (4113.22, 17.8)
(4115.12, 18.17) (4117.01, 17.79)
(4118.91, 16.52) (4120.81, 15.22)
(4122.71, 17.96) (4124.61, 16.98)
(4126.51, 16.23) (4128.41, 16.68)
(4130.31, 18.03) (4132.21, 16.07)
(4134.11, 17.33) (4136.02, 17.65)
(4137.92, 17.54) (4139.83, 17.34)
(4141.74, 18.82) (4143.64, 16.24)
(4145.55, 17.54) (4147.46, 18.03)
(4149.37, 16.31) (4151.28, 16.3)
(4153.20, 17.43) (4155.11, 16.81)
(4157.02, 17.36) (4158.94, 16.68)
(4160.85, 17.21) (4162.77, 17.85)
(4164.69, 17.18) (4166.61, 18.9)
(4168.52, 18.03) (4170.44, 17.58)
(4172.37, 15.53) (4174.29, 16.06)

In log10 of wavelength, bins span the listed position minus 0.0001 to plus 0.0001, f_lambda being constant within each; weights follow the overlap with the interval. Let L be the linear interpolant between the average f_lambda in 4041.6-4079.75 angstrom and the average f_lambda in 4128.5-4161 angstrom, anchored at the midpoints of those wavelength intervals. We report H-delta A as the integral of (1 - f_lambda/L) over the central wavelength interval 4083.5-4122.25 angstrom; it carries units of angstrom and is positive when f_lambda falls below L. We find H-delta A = 1.6 angstrom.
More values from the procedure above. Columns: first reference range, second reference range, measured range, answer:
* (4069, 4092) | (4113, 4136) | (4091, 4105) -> 1.63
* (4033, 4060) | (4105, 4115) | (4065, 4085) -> 0.28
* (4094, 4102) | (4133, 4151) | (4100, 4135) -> -0.54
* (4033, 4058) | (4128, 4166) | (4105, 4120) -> 0.34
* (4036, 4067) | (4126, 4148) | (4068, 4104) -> 2.13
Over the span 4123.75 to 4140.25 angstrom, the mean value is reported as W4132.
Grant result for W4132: 17.1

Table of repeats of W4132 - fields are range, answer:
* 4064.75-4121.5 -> 16.1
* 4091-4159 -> 16.5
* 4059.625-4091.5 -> 16.5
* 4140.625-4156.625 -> 17.2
